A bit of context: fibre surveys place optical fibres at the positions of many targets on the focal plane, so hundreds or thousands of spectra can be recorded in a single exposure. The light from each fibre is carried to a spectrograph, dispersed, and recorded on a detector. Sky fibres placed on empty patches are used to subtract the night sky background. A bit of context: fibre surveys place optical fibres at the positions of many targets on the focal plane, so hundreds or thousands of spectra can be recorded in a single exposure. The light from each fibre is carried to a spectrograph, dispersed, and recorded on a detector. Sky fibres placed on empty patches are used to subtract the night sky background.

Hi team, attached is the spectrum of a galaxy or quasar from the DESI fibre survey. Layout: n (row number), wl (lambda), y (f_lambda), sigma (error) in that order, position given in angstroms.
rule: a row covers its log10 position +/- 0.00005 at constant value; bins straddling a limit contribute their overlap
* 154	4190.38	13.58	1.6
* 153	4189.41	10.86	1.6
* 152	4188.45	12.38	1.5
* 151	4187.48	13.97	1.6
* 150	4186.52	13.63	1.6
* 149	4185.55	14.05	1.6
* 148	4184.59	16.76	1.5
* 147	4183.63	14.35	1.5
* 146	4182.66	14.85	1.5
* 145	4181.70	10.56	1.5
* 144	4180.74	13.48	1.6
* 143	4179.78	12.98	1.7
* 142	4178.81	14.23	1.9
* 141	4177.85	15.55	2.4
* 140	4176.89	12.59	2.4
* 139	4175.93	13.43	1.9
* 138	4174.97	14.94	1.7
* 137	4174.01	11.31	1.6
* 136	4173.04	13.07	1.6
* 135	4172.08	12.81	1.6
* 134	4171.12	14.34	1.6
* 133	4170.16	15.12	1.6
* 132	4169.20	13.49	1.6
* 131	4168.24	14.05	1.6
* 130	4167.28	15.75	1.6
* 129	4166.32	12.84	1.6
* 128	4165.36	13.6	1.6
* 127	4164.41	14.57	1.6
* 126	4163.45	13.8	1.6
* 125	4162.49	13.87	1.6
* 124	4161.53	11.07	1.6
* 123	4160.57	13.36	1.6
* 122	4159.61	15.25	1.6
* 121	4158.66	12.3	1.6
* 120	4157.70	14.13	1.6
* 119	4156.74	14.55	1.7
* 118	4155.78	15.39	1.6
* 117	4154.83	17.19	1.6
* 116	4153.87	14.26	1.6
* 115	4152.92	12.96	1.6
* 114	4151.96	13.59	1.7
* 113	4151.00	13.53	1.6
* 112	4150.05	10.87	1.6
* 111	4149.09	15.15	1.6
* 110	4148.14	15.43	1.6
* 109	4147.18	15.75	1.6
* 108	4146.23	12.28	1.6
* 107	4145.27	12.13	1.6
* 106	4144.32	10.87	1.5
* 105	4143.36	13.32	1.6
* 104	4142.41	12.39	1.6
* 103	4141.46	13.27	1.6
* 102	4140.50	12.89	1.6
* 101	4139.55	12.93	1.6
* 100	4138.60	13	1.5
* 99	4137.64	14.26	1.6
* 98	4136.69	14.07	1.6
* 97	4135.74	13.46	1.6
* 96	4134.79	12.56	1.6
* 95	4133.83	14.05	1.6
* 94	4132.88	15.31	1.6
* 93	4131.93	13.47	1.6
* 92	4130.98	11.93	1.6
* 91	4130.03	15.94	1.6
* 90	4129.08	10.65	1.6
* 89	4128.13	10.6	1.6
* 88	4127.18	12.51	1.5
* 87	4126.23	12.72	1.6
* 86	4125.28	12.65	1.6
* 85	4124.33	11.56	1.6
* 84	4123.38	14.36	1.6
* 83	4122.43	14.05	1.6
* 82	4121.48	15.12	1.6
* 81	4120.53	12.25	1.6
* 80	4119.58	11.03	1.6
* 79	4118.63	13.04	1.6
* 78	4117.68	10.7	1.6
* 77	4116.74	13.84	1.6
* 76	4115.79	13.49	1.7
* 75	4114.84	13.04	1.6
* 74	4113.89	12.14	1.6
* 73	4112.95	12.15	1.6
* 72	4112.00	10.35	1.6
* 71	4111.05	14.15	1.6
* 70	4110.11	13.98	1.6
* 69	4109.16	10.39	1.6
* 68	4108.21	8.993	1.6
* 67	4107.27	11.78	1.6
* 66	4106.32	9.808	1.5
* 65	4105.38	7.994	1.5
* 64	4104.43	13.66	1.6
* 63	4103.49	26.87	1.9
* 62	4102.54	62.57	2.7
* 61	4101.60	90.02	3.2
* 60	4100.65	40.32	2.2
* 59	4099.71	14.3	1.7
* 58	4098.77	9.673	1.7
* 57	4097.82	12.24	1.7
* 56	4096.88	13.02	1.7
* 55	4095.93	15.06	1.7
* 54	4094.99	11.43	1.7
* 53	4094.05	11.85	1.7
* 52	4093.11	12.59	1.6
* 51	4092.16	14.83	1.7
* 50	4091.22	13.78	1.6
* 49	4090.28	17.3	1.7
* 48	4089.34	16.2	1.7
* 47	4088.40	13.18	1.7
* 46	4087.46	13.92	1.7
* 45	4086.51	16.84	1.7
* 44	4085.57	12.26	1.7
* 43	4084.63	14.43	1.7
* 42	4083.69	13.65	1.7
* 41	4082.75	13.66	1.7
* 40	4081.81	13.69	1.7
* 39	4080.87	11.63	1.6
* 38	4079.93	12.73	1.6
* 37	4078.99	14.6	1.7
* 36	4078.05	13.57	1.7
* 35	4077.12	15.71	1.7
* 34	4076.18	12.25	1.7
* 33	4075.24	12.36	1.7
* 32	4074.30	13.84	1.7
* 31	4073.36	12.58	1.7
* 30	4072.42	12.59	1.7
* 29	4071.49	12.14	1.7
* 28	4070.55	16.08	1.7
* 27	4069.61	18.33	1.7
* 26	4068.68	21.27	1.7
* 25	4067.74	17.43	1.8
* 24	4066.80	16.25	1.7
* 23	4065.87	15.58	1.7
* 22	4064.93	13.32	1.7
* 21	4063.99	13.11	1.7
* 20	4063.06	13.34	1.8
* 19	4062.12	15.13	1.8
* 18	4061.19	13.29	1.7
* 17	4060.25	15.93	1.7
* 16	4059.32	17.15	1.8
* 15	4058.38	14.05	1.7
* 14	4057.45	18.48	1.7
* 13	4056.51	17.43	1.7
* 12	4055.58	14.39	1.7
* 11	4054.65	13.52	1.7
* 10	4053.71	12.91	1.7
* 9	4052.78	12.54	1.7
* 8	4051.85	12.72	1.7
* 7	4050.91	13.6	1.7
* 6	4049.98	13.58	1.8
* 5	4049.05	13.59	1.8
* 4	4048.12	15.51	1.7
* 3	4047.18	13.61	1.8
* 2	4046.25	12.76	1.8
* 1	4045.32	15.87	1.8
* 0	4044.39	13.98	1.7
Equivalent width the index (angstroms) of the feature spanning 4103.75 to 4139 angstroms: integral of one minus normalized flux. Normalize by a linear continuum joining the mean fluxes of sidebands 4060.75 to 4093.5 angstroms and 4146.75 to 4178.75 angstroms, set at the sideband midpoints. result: 3.73 angstroms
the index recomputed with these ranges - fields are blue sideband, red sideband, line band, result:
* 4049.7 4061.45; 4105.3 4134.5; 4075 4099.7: -0.1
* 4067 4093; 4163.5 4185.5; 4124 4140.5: 1.3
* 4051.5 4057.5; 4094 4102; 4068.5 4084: 4.2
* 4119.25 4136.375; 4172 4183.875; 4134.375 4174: -1.2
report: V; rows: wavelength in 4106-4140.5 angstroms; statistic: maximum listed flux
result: 15.94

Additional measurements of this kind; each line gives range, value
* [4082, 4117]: 90.02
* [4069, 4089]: 18.33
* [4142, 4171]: 17.19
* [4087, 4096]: 17.3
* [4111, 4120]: 14.15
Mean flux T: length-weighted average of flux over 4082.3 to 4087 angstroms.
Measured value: 14.1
